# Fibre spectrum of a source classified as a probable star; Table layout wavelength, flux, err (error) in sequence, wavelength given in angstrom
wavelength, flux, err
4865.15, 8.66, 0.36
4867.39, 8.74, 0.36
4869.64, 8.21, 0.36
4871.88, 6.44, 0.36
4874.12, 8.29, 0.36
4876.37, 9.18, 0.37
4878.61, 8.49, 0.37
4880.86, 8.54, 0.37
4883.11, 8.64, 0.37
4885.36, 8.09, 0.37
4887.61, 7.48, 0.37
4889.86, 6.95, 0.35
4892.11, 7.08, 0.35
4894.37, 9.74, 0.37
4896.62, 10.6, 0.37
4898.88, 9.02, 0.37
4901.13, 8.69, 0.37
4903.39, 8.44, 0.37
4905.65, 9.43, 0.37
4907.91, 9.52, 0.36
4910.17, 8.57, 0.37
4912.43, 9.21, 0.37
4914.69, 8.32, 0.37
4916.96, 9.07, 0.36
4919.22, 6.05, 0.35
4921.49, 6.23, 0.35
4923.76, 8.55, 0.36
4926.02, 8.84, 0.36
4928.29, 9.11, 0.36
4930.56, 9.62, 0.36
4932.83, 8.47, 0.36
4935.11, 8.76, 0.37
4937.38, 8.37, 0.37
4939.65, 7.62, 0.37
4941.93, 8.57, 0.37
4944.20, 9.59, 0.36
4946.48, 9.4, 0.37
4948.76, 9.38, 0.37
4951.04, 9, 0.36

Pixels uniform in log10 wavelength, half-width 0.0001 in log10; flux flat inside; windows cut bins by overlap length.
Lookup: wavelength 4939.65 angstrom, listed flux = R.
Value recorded 7.62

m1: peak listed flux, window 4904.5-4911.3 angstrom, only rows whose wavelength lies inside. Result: 9.52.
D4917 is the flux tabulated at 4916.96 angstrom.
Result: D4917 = 9.07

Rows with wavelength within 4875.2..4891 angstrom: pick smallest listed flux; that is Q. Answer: 6.95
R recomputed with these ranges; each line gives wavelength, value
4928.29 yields 9.11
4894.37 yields 9.74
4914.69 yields 8.32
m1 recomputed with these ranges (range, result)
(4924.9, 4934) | 9.62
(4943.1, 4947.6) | 9.59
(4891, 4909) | 10.6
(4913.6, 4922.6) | 9.07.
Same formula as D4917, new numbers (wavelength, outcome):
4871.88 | 6.44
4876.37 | 9.18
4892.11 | 7.08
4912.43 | 9.21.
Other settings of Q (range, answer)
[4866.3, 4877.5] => 6.44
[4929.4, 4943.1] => 7.62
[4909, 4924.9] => 6.05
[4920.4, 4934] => 6.23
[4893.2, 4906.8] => 8.44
